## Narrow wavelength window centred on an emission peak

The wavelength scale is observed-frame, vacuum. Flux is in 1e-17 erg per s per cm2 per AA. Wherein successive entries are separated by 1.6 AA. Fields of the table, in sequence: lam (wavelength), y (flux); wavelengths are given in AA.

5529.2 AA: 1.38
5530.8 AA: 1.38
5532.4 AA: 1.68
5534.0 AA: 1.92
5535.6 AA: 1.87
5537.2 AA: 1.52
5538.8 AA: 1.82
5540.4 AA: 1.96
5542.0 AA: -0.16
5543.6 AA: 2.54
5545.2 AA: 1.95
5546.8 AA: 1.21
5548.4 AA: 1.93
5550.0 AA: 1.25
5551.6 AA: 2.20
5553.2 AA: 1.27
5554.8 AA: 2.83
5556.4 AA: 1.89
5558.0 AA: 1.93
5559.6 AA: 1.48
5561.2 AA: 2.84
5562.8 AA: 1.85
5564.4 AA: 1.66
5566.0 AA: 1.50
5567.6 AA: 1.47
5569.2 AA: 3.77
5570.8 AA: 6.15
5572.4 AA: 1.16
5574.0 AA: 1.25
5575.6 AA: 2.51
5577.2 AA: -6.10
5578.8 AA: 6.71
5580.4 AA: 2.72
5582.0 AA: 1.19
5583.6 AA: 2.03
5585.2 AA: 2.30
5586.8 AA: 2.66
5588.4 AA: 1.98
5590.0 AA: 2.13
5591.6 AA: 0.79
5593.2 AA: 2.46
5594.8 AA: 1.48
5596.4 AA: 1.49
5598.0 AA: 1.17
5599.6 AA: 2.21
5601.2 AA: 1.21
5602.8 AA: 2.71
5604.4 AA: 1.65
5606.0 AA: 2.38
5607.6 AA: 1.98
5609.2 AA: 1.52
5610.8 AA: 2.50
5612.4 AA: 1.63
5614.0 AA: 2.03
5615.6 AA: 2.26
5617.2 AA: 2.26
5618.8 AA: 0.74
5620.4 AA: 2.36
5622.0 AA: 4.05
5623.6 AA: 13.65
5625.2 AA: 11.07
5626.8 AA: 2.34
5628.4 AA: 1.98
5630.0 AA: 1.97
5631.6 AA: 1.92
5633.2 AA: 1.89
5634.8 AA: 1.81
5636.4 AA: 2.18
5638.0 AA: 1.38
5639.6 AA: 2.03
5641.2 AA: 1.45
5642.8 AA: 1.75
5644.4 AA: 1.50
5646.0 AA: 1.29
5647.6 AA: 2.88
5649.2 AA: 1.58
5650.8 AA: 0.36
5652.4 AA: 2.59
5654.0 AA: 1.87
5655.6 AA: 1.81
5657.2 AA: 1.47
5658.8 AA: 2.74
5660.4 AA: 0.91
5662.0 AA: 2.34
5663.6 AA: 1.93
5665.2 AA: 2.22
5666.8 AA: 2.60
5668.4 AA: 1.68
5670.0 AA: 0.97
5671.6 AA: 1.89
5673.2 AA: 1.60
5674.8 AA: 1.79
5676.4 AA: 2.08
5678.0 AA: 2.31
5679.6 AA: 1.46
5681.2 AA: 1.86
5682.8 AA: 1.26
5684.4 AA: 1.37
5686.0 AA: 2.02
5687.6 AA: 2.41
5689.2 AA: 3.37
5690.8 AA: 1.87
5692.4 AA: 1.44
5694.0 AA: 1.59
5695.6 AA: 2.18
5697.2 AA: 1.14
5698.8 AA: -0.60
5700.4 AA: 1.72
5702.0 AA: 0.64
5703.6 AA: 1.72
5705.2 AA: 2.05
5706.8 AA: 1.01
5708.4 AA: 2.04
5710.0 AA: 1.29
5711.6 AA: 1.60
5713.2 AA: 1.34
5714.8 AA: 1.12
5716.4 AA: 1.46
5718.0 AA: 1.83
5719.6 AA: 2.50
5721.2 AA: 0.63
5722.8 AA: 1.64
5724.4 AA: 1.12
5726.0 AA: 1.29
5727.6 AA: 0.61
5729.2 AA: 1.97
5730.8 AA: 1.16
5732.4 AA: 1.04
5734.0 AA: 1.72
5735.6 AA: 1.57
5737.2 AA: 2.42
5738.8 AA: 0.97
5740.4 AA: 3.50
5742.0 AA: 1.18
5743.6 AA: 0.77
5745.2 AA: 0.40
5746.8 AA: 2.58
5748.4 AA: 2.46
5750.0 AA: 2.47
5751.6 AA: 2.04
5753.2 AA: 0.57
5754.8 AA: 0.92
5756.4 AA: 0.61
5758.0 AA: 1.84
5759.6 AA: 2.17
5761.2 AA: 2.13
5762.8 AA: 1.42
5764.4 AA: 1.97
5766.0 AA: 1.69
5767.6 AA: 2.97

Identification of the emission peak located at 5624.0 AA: [O III] 5007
